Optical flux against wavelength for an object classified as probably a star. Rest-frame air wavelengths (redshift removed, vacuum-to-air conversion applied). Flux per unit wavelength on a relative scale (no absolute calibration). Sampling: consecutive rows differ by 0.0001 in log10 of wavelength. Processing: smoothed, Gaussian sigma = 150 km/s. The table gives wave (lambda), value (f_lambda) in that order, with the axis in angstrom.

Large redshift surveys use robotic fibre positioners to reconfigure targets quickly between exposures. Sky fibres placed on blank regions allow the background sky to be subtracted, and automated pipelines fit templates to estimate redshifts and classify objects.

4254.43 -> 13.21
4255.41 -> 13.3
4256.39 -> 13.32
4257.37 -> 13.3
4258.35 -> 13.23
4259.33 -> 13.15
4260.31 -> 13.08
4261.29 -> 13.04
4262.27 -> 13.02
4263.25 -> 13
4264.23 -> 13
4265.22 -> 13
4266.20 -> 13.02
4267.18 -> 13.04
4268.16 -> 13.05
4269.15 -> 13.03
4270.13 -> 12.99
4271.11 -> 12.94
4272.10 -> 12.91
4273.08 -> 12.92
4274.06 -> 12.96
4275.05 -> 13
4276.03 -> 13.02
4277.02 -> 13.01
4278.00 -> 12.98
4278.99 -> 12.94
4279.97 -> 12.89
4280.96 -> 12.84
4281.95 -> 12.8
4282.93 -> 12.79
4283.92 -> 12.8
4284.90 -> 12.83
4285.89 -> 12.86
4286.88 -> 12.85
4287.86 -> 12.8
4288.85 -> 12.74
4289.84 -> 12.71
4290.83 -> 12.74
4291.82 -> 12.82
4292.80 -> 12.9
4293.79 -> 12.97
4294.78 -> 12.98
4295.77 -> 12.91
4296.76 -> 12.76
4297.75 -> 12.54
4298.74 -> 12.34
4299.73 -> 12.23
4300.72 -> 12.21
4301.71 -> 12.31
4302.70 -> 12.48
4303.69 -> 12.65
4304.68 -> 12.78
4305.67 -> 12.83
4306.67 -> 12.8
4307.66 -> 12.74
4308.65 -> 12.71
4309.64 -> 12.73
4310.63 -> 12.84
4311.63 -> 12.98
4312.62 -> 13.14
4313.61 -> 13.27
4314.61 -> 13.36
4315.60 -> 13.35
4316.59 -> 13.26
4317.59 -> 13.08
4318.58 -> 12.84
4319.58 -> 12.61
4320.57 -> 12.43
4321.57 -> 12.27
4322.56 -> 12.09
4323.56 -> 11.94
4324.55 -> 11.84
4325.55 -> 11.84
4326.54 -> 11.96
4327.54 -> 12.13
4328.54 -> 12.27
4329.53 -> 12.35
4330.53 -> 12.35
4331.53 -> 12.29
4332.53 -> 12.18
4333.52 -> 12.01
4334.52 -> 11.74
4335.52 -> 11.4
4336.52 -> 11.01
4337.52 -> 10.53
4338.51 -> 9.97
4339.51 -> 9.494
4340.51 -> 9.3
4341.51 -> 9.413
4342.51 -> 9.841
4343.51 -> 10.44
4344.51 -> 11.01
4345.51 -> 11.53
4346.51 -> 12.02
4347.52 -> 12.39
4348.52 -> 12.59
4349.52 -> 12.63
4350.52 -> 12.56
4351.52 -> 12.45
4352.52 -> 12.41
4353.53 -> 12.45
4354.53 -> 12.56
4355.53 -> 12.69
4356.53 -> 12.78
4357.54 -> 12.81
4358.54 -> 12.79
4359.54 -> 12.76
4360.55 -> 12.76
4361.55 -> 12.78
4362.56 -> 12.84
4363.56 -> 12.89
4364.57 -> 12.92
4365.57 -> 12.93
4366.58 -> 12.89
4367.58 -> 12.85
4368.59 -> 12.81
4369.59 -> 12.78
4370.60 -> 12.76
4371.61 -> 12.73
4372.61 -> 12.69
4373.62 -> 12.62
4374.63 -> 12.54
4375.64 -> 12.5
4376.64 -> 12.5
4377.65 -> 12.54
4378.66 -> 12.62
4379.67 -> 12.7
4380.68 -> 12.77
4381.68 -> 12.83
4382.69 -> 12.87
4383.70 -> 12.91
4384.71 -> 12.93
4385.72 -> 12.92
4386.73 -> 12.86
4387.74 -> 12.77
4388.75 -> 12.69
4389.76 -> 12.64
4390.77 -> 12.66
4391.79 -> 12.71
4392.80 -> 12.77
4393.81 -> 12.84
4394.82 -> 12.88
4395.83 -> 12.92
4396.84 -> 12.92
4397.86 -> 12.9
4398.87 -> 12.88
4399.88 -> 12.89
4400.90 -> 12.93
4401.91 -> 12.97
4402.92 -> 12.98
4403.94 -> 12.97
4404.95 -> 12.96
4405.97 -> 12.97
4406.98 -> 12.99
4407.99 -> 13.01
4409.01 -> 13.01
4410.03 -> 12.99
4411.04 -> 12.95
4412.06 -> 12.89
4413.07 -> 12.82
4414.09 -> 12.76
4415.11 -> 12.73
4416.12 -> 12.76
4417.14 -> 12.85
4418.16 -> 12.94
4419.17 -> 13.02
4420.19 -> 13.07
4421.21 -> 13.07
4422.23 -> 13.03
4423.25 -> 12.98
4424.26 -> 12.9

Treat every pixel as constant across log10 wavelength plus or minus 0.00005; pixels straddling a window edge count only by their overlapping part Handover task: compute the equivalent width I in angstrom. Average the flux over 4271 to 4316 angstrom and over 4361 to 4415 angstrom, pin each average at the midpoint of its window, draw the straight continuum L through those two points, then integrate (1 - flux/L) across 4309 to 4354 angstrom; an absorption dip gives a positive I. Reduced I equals 2.99 angstrom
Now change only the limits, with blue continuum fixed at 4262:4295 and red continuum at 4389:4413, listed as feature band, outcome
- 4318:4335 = 0.9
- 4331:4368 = 2.8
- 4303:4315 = 0.0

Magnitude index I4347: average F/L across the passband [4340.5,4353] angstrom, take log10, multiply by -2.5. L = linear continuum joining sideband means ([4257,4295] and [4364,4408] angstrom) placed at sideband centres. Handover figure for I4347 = 0.12 mag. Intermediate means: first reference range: 12.9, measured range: 11.5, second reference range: 12.8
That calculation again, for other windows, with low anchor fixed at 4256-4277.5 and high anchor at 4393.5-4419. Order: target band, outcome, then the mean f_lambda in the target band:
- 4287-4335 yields 0.04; 12.6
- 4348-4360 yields 0.03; 12.6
